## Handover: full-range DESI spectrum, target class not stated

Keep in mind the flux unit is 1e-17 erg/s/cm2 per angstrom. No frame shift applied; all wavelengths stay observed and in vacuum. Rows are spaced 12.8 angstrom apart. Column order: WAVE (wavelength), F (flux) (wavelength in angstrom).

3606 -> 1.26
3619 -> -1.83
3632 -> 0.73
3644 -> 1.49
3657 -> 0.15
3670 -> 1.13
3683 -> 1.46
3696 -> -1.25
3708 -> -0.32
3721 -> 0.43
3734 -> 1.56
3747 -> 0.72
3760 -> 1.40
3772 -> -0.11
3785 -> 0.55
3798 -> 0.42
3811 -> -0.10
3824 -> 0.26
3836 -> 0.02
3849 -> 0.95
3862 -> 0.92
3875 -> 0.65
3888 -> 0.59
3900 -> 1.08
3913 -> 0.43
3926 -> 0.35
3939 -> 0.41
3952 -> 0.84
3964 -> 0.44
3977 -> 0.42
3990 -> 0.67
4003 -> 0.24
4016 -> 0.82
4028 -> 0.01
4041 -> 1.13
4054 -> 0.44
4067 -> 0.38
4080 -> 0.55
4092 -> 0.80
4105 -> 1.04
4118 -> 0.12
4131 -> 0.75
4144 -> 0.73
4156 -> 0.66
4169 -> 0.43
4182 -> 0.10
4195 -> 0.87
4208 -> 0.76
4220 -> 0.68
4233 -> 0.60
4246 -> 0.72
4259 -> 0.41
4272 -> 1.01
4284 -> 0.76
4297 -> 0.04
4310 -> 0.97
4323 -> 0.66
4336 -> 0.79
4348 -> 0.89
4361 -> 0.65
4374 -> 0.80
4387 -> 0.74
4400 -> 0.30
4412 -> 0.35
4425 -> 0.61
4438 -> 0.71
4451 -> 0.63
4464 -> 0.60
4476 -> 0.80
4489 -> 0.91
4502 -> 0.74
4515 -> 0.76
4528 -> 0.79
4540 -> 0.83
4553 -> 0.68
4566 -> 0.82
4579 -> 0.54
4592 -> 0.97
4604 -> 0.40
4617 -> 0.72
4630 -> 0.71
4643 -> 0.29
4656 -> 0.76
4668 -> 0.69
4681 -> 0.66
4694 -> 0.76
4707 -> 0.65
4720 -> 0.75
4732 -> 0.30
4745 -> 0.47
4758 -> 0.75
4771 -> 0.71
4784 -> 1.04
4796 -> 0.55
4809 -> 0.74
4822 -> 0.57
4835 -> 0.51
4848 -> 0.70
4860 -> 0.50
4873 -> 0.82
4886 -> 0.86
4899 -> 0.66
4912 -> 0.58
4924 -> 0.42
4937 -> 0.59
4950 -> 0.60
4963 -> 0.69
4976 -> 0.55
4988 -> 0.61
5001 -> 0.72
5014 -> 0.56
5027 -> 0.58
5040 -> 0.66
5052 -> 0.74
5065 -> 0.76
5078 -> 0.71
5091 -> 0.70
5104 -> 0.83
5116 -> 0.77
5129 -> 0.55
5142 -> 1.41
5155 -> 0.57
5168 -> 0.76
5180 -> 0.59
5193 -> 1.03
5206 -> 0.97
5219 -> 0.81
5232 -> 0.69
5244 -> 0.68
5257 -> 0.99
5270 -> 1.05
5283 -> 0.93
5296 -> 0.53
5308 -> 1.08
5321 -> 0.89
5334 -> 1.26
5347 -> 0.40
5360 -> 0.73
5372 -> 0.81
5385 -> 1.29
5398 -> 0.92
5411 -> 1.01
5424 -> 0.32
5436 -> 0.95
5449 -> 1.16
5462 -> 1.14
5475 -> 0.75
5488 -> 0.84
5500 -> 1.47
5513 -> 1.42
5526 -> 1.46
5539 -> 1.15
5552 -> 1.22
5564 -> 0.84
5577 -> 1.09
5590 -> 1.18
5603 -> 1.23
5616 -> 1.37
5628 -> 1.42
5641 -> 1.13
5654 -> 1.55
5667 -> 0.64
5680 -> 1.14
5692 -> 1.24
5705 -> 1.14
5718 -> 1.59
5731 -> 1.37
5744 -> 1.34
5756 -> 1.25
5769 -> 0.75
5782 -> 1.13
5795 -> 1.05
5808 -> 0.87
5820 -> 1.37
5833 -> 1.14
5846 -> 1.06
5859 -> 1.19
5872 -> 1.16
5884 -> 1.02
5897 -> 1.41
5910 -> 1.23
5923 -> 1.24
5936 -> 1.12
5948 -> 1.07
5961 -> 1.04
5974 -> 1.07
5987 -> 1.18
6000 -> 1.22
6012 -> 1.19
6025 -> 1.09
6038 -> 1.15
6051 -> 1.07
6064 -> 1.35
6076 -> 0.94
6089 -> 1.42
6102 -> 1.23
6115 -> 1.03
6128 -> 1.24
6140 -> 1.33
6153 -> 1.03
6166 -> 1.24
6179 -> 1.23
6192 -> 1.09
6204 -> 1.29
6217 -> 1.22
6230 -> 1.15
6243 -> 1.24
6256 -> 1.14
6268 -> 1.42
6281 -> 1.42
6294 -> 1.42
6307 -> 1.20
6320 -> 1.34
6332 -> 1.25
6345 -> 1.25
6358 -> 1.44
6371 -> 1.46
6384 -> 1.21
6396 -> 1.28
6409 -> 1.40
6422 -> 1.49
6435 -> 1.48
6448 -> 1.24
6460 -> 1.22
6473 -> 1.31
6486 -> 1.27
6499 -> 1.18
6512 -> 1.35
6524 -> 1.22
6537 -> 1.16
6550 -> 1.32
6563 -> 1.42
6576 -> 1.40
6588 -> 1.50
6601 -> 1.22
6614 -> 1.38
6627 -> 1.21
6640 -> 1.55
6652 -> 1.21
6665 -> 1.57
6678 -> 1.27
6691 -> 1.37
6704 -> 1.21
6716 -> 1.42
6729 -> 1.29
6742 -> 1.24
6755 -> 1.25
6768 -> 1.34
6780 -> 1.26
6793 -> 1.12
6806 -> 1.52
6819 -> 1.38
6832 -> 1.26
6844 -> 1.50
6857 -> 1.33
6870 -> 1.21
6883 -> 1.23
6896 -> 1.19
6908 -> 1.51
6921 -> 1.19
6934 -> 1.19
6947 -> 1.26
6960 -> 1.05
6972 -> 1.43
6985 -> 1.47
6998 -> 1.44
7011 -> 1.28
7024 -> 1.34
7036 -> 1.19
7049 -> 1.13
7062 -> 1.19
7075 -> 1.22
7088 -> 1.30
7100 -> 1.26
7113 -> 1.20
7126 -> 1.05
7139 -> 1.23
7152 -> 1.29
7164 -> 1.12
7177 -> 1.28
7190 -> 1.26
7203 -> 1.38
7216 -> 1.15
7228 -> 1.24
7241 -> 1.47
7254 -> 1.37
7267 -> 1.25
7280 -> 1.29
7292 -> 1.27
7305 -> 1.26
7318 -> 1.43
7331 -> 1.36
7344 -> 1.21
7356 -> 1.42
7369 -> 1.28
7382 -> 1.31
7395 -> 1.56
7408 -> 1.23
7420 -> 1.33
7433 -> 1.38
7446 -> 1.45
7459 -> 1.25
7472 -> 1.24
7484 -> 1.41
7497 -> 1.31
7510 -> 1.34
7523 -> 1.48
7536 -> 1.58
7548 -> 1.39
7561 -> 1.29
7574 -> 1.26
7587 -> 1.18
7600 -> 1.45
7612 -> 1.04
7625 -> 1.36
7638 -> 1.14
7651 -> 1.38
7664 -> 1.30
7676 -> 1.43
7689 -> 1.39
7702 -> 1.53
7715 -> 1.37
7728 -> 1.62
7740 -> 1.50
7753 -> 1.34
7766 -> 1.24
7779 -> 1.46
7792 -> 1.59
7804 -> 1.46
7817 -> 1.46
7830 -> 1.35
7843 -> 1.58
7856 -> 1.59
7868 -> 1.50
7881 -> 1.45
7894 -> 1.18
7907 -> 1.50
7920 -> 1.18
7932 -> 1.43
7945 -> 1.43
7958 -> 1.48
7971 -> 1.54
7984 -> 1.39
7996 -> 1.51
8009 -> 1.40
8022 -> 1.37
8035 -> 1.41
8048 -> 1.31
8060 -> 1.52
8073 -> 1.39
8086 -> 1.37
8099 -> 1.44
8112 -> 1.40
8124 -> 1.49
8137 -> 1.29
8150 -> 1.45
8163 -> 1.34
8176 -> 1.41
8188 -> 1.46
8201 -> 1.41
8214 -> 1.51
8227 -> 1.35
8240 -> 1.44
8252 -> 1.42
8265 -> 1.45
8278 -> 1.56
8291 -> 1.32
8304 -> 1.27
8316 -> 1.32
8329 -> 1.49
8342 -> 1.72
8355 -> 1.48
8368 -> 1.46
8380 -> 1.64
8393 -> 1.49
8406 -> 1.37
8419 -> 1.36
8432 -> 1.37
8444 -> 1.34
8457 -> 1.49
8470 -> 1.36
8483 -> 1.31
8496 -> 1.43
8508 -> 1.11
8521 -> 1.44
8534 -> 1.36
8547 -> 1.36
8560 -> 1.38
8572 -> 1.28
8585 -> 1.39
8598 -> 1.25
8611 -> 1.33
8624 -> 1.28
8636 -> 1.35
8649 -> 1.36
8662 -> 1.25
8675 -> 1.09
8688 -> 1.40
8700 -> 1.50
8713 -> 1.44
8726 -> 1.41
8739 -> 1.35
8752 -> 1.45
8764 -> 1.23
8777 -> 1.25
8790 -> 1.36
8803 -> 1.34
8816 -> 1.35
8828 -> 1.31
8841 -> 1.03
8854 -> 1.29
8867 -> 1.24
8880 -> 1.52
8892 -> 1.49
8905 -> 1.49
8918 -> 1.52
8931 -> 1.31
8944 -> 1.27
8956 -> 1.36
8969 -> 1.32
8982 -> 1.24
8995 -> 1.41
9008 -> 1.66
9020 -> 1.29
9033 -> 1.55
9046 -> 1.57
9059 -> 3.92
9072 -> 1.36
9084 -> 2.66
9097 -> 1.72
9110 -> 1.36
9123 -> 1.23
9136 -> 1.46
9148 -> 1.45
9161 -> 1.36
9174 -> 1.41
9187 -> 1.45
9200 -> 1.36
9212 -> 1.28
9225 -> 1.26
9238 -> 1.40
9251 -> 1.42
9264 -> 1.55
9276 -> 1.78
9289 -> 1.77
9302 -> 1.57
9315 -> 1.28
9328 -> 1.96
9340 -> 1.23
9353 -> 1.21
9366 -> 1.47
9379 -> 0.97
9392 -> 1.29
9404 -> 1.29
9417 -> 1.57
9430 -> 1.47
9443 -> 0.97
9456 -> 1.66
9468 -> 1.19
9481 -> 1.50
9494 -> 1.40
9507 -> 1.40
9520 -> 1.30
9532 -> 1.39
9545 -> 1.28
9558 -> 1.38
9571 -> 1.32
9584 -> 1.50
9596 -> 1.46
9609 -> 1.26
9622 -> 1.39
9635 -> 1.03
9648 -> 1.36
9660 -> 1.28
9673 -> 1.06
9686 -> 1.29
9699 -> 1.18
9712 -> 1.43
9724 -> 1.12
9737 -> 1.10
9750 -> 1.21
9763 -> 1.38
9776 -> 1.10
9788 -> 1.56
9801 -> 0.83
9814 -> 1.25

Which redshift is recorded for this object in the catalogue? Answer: 0.380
